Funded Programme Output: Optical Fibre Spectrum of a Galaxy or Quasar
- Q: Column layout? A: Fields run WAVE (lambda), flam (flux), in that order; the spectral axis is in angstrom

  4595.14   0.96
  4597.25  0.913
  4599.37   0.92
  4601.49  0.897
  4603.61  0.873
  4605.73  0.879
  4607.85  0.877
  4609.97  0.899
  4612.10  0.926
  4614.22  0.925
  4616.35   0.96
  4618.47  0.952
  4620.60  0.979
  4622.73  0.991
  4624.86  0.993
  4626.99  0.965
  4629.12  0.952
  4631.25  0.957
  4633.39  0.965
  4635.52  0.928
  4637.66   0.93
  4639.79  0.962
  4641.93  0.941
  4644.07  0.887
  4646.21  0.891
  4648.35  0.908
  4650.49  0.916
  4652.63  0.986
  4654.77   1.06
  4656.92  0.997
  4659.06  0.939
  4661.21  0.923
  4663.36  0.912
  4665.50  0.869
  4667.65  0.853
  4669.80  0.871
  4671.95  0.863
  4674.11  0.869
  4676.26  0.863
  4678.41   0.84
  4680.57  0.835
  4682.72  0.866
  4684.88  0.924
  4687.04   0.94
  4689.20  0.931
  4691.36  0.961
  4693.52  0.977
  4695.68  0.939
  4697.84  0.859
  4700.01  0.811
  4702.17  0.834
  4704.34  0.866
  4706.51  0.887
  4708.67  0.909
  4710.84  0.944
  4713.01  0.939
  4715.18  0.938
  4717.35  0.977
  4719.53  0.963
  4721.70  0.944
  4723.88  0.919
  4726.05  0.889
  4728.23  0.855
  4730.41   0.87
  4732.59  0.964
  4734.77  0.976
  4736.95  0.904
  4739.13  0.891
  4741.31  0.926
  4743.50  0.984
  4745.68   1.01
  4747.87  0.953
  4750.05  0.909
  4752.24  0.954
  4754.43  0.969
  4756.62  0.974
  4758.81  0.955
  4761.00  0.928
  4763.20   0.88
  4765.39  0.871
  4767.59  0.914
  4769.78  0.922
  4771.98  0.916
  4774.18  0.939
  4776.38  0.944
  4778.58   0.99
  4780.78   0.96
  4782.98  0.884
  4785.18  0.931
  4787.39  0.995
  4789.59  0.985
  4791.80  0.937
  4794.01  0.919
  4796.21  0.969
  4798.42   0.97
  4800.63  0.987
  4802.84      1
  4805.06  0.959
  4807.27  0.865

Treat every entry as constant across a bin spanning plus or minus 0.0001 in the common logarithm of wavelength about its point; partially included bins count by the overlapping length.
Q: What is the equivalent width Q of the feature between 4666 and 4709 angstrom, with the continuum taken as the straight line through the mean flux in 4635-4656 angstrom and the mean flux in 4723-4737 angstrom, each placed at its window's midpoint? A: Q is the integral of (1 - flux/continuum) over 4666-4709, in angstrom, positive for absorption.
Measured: 2.0 angstrom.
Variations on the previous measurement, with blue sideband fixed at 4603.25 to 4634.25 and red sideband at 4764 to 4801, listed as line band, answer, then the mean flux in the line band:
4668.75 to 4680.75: 1.1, 0.858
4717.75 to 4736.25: 0.3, 0.924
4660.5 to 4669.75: 0.5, 0.886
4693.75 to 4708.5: 1.0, 0.875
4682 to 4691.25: 0.2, 0.921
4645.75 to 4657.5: -0.3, 0.962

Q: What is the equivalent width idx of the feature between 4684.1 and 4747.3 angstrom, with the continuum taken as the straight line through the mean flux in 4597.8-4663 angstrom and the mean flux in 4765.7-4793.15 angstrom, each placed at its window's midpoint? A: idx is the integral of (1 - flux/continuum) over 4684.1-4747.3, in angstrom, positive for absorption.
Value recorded 1.2 angstrom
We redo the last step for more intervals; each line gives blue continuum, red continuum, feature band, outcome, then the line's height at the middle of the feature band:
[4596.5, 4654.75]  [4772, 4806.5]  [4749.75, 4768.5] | 0.4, 0.952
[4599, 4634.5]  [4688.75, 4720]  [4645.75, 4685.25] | 0.9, 0.924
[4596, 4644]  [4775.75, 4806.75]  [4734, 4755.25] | 0.1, 0.952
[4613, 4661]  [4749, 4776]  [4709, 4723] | -0.2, 0.937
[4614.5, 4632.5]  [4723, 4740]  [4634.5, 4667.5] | 0.6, 0.952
